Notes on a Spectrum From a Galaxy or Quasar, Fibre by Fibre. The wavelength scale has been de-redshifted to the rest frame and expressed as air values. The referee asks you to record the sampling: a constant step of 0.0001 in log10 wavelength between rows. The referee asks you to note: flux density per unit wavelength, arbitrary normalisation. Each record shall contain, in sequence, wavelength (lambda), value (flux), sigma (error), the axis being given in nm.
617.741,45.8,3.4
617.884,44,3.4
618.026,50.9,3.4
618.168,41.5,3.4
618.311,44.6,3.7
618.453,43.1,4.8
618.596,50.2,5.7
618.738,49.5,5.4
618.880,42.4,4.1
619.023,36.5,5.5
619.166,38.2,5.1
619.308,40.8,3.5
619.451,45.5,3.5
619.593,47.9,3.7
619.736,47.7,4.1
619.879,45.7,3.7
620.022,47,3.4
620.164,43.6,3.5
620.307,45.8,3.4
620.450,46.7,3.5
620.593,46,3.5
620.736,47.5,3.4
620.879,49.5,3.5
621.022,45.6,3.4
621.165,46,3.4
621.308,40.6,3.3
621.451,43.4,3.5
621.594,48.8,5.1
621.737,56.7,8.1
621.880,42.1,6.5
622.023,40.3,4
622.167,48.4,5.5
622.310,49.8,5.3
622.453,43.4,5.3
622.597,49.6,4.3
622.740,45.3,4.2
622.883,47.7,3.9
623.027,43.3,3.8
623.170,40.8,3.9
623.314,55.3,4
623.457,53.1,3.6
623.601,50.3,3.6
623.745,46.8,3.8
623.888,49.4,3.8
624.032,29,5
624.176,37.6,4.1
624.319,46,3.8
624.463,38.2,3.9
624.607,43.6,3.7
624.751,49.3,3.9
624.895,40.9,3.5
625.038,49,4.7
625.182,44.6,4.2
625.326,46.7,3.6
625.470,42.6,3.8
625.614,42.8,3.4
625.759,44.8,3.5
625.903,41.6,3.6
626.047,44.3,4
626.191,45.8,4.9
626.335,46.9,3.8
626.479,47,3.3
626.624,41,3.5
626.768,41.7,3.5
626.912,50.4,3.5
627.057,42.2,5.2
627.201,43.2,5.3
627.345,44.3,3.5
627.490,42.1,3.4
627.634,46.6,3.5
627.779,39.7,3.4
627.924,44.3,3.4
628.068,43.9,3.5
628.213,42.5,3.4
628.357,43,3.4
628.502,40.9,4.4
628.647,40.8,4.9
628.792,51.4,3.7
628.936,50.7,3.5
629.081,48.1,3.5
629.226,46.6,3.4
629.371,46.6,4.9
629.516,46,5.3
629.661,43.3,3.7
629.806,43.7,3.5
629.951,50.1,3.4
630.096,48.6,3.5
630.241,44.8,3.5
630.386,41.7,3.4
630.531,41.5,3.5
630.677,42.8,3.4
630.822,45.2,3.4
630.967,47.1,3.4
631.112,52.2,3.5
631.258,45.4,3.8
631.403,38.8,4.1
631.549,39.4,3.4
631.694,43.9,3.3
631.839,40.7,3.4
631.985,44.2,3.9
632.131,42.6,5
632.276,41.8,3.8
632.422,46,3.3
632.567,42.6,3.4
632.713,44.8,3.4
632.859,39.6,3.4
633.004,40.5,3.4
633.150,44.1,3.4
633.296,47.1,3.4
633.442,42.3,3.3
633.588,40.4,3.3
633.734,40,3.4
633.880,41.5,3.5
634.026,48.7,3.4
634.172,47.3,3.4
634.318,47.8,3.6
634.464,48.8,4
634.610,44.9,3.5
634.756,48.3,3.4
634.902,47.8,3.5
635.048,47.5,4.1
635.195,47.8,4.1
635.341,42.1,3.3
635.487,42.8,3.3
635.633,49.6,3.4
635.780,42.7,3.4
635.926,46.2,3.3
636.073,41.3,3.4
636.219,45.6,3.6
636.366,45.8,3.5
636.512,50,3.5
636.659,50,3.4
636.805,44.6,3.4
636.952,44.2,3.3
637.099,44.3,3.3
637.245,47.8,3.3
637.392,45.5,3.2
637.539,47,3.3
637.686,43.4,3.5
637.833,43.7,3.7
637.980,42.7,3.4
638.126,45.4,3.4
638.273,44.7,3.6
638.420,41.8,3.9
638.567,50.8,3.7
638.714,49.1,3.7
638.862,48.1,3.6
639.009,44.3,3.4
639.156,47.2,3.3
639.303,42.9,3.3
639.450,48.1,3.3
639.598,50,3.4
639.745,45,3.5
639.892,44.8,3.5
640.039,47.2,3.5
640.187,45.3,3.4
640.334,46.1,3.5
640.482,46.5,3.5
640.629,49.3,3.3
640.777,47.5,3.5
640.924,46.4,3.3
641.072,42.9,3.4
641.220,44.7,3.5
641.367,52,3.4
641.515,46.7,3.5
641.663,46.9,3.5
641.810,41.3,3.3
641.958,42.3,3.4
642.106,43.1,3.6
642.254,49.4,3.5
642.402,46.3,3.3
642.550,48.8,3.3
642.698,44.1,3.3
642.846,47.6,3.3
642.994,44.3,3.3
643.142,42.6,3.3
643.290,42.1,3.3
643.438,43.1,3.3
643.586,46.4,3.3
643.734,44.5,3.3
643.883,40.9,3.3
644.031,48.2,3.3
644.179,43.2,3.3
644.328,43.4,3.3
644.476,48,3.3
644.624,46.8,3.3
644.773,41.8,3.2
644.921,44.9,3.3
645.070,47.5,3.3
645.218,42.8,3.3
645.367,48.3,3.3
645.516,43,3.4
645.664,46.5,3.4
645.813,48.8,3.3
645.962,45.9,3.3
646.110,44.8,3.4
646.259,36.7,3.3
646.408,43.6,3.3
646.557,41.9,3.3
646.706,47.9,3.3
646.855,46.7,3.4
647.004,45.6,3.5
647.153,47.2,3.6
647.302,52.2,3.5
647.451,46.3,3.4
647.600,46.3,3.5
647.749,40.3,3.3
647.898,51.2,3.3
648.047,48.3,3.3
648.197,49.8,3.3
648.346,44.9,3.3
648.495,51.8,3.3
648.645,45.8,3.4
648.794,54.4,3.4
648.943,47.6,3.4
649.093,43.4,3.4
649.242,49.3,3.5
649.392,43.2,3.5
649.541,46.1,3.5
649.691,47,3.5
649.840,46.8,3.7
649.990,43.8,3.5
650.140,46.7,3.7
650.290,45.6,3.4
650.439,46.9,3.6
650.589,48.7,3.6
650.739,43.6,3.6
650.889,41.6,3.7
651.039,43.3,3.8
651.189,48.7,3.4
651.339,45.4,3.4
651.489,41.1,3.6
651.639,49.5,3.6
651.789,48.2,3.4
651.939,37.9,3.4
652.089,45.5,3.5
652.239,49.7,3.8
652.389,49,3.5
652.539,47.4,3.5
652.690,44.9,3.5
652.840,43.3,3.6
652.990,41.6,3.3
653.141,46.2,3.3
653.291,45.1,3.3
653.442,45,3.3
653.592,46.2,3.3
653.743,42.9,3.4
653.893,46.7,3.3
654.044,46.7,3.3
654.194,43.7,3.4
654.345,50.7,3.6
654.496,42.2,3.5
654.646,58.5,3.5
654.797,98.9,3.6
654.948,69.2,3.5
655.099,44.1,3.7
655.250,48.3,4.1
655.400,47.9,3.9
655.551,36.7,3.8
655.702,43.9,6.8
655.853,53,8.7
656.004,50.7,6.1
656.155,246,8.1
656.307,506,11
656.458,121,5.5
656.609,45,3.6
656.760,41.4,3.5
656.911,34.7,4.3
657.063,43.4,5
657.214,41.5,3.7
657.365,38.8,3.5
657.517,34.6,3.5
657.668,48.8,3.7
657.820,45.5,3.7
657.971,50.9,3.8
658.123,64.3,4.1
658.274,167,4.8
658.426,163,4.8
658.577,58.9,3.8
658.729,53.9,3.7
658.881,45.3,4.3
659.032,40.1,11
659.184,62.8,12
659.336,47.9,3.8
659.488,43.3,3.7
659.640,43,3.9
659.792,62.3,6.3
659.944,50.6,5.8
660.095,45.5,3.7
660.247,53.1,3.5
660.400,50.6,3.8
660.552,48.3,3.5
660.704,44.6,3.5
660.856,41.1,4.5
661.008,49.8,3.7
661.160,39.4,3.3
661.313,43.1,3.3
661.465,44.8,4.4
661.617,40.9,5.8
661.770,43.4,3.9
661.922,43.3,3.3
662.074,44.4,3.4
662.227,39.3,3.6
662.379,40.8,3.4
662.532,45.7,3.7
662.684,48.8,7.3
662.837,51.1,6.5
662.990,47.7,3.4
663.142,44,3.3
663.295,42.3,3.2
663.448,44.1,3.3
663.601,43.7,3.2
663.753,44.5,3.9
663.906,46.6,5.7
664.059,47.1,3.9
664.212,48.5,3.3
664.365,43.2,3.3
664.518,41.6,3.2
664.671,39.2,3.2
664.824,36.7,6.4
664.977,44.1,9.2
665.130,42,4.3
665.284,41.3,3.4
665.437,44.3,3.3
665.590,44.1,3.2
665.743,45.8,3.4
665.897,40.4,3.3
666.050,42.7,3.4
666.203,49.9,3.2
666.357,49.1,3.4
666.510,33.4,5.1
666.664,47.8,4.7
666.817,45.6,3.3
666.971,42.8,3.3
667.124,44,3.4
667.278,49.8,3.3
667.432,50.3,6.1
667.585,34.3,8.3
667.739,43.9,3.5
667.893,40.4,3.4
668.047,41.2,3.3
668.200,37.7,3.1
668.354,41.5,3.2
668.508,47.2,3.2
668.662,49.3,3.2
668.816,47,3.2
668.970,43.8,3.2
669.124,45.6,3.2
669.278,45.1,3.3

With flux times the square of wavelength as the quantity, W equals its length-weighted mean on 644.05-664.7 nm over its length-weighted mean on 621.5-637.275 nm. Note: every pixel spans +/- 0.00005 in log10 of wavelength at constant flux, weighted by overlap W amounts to 1.3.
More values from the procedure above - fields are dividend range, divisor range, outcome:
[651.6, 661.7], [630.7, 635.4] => 1.51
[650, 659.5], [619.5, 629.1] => 1.53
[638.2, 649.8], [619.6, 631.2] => 1.08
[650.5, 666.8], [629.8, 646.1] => 1.30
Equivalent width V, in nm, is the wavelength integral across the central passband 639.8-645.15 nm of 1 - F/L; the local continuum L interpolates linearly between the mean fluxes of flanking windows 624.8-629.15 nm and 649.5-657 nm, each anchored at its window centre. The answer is 0.91 nm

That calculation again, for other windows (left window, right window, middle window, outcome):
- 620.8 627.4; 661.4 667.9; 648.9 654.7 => -0.20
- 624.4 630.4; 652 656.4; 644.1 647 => 0.84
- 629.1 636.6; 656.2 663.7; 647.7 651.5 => 0.63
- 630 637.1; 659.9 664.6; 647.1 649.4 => -0.14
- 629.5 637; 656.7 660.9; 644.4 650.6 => 0.58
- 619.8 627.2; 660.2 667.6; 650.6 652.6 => -0.04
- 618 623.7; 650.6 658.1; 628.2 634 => 0.76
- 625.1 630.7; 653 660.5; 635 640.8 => 0.75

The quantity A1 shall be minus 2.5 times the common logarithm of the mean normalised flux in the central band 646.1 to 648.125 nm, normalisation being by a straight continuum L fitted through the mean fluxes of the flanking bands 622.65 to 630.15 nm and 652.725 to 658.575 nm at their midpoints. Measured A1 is 0.379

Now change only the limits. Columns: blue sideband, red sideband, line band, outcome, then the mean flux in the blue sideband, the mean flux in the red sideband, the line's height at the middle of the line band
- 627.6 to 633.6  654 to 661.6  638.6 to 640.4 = 0.117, 44.2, 67.7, 51.9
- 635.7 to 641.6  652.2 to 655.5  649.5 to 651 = 0.077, 46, 49.8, 48.9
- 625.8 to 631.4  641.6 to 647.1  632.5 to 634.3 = 0.037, 44.9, 44.9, 44.9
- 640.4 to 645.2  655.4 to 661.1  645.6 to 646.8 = 0.157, 45.4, 72.9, 51.5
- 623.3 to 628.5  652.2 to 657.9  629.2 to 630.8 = 0.057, 44.3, 66.7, 47.4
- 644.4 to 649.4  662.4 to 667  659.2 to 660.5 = -0.121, 46.3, 44.2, 44.8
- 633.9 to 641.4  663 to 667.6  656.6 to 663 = -0.172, 46.2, 44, 44.4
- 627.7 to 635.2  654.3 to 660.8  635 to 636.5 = 0.087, 44.6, 71.7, 49.1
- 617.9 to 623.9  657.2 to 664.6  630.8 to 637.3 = 0.071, 46.1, 51.4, 47.8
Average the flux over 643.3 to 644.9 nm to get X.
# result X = 44.5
